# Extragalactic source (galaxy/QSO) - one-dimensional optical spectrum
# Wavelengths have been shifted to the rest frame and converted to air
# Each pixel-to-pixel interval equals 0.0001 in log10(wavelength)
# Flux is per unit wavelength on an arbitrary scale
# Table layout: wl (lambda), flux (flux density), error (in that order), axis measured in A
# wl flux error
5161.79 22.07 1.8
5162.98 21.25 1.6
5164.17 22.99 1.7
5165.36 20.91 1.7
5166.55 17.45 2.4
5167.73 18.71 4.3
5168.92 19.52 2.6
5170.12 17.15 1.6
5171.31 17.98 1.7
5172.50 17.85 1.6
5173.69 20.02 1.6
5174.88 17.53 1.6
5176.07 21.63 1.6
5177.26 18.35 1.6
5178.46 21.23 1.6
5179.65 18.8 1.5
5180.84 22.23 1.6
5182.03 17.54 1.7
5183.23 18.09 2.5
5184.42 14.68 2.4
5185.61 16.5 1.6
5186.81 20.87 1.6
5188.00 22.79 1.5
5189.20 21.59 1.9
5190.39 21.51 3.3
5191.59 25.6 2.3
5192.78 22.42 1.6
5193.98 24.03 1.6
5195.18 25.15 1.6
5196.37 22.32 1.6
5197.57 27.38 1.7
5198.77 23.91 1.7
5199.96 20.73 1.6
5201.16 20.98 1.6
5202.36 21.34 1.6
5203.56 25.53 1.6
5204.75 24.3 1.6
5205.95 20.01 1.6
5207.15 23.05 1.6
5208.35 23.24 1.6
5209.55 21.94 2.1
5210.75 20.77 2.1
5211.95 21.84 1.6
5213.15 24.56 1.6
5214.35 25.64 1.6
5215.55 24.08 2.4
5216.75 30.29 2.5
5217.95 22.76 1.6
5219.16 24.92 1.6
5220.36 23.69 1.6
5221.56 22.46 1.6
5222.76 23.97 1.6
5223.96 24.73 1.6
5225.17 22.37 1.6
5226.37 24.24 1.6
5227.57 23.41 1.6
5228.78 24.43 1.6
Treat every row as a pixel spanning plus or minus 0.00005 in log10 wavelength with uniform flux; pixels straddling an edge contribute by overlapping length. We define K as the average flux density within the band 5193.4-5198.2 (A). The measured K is 24.7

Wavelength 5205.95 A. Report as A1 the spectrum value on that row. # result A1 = 20.01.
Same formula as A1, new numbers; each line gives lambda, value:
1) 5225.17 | 22.37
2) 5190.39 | 21.51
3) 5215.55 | 24.08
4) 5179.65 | 18.8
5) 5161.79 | 22.07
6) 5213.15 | 24.56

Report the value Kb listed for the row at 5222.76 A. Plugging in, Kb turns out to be 23.97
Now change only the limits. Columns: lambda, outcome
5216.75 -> 30.29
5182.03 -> 17.54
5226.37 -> 24.24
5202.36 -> 21.34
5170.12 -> 17.15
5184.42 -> 14.68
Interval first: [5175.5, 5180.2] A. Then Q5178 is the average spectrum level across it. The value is 20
